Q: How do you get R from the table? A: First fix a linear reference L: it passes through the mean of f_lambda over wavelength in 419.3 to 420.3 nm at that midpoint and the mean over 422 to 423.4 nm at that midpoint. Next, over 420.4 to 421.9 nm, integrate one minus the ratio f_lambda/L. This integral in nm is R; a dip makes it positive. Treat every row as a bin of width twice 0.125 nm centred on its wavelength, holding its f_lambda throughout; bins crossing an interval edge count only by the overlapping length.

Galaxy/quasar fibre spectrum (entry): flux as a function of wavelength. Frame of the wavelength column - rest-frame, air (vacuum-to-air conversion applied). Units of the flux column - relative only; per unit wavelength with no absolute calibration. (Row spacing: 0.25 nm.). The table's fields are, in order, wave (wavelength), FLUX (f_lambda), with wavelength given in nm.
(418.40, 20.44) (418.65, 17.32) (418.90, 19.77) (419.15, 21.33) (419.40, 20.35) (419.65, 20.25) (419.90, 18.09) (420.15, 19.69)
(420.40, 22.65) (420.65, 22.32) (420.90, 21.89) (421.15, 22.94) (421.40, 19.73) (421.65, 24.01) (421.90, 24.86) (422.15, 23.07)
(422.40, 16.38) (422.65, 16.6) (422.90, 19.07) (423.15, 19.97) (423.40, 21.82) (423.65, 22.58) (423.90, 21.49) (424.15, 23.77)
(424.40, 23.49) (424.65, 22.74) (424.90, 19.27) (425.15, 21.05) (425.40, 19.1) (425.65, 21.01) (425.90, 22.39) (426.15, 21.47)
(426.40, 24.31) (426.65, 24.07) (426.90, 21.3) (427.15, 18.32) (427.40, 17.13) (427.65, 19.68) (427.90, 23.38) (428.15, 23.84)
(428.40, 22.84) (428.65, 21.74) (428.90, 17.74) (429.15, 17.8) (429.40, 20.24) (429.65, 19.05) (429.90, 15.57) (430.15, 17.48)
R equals -0.22 nm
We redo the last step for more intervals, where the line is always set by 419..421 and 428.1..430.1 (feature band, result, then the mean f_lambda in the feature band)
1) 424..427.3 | -0.27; 21.7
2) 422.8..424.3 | -0.09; 21.5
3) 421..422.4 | -0.12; 22.3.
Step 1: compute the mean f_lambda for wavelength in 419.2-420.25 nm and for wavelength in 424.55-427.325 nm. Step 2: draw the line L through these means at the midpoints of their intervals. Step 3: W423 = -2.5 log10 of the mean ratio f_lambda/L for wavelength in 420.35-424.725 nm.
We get -0.06 mag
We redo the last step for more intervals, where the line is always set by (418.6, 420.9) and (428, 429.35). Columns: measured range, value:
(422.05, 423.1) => 0.10 mag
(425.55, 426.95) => -0.09 mag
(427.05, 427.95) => 0.08 mag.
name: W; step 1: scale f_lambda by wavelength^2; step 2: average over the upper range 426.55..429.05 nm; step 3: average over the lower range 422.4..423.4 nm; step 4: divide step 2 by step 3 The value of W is 1.1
